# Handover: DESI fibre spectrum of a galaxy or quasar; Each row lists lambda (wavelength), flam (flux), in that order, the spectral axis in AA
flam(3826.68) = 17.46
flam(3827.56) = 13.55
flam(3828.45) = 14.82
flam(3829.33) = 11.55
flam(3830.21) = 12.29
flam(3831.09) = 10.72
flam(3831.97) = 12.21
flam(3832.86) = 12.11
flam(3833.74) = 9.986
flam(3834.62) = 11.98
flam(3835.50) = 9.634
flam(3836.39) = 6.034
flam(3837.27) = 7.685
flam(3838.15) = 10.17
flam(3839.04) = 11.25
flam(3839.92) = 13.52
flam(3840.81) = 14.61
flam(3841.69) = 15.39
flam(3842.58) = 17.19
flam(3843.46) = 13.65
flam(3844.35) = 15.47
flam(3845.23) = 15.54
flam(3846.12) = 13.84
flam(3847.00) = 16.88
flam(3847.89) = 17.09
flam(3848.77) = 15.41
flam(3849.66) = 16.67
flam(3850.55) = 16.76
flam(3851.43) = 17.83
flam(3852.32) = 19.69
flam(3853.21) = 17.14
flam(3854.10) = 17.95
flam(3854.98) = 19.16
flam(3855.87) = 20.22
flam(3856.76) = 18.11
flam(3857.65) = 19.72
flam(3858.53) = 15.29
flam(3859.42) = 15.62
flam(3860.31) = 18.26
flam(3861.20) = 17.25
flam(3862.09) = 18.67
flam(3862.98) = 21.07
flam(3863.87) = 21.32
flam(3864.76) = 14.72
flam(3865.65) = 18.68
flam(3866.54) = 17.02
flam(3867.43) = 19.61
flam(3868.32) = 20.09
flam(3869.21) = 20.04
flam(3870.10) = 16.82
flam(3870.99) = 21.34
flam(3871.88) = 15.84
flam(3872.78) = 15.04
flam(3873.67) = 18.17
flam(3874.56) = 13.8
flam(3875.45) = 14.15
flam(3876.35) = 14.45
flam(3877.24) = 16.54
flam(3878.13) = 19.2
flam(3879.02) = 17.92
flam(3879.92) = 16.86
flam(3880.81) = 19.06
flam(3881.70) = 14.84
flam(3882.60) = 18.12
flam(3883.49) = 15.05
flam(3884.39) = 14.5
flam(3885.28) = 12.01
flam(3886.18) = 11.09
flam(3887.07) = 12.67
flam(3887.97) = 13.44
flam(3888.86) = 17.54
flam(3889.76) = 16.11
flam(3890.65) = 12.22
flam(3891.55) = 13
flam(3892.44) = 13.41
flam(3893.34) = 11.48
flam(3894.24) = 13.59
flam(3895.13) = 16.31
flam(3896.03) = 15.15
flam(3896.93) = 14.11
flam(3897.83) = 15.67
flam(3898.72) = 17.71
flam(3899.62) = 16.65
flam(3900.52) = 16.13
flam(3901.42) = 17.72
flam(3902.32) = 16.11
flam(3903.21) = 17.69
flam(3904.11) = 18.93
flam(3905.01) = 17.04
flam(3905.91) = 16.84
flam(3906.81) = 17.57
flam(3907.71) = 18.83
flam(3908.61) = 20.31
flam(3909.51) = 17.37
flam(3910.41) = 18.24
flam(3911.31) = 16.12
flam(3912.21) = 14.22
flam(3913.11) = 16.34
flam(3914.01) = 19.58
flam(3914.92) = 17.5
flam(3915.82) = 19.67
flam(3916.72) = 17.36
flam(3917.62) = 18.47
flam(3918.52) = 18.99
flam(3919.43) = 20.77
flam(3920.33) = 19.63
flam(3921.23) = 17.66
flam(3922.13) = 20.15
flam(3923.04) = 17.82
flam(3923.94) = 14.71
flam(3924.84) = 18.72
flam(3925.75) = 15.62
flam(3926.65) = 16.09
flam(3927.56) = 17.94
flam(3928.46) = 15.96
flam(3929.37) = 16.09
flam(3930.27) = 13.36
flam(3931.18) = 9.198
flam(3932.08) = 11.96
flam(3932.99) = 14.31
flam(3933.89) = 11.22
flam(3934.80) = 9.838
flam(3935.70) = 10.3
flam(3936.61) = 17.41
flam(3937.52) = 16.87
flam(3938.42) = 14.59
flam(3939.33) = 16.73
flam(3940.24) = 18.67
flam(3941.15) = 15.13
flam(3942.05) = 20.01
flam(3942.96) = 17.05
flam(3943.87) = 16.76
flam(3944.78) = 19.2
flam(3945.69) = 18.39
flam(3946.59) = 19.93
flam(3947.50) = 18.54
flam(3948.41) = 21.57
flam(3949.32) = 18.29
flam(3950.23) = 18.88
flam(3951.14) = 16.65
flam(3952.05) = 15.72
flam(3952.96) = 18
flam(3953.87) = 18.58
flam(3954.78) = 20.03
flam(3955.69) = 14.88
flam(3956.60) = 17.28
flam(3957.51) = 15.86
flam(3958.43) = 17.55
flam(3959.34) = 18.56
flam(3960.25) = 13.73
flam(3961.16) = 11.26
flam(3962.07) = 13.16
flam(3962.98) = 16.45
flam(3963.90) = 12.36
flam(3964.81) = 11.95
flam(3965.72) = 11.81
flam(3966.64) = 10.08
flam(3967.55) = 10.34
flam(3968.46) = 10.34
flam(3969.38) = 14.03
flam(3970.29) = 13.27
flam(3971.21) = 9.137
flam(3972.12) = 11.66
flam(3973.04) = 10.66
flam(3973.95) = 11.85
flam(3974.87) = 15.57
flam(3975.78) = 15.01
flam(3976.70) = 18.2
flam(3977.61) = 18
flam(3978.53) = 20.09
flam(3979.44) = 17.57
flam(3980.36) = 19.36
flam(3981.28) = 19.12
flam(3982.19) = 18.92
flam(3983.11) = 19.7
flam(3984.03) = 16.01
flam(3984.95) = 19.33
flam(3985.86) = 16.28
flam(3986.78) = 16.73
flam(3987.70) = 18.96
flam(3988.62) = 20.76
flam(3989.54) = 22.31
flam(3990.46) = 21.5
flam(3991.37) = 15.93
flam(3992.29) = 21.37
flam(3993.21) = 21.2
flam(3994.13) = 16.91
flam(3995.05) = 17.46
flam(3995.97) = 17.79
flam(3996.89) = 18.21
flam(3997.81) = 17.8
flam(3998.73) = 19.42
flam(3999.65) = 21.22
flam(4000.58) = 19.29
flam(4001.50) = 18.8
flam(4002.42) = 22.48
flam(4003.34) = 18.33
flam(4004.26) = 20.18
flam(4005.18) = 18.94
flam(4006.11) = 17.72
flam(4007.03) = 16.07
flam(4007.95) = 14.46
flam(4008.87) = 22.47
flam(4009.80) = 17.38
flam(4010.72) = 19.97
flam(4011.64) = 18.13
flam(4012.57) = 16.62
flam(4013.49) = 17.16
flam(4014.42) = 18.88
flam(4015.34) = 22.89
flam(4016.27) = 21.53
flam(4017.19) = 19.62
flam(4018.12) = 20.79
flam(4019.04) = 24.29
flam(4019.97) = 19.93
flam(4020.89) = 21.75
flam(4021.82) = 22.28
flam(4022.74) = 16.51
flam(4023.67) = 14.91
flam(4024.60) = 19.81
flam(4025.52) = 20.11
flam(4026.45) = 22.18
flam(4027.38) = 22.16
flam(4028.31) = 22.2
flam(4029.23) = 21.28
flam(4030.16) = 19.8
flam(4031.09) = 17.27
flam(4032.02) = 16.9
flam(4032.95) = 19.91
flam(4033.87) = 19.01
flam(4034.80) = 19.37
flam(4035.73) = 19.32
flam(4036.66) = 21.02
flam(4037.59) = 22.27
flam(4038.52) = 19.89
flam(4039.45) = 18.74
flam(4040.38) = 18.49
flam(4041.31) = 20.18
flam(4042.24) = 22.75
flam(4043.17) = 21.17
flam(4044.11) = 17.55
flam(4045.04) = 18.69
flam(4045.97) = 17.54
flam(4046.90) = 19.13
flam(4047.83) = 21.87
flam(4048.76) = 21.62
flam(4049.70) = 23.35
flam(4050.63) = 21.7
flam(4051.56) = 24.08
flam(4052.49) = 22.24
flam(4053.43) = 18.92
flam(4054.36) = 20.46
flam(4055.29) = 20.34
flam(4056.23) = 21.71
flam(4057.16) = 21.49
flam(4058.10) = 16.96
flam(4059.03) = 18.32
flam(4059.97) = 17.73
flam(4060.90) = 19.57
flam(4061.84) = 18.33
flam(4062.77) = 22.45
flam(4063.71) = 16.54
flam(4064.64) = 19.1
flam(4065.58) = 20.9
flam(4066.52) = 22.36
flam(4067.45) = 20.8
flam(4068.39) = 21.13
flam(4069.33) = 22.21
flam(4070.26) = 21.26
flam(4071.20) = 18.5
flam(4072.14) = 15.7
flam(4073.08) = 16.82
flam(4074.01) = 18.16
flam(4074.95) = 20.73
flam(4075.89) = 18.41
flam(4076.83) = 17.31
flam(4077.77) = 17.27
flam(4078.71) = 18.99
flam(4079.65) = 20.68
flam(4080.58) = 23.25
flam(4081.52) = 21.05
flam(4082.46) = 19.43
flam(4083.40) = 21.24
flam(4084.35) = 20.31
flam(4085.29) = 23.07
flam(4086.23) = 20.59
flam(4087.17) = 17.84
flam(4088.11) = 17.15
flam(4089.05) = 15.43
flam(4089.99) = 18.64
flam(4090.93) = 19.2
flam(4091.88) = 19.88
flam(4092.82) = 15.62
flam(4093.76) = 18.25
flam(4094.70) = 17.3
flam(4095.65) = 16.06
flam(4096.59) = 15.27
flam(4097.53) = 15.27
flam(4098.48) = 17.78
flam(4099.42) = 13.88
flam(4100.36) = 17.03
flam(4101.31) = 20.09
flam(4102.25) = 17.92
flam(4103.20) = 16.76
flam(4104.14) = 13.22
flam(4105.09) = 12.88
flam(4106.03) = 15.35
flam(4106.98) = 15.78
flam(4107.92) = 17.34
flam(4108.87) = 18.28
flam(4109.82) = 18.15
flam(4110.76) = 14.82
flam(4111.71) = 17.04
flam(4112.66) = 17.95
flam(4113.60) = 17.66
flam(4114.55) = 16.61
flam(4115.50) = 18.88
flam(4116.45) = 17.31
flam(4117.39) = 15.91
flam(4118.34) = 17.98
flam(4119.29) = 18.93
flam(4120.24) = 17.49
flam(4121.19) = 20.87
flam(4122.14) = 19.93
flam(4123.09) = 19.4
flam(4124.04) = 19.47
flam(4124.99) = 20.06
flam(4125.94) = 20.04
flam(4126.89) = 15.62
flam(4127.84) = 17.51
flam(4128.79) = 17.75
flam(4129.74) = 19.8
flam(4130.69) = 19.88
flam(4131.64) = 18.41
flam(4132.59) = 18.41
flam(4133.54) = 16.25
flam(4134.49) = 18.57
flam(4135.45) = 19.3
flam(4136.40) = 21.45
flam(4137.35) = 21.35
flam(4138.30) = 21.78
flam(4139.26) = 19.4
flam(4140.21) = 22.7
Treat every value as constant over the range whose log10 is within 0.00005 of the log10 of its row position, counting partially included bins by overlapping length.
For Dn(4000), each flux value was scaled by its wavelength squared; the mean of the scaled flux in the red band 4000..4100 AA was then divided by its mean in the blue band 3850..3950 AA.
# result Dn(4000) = 1.25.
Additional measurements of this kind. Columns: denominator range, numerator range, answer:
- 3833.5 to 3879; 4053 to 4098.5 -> 1.32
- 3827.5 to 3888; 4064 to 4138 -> 1.33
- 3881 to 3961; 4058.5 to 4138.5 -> 1.23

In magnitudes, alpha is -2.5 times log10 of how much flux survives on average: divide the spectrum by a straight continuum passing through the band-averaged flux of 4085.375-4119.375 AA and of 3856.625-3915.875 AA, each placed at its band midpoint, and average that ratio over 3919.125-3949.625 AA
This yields 0.02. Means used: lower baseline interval 16.6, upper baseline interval 17.1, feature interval 16.5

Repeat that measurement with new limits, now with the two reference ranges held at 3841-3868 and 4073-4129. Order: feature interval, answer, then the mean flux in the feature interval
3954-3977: 0.26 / 13.8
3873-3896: 0.16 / 15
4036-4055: -0.15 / 20.6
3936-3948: 0.00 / 17.6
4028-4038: -0.12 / 19.8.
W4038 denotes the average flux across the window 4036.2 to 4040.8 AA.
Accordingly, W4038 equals 20.1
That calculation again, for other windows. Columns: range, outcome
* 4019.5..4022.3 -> 21.3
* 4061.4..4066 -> 19.5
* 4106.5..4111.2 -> 16.9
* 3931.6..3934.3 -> 12.5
